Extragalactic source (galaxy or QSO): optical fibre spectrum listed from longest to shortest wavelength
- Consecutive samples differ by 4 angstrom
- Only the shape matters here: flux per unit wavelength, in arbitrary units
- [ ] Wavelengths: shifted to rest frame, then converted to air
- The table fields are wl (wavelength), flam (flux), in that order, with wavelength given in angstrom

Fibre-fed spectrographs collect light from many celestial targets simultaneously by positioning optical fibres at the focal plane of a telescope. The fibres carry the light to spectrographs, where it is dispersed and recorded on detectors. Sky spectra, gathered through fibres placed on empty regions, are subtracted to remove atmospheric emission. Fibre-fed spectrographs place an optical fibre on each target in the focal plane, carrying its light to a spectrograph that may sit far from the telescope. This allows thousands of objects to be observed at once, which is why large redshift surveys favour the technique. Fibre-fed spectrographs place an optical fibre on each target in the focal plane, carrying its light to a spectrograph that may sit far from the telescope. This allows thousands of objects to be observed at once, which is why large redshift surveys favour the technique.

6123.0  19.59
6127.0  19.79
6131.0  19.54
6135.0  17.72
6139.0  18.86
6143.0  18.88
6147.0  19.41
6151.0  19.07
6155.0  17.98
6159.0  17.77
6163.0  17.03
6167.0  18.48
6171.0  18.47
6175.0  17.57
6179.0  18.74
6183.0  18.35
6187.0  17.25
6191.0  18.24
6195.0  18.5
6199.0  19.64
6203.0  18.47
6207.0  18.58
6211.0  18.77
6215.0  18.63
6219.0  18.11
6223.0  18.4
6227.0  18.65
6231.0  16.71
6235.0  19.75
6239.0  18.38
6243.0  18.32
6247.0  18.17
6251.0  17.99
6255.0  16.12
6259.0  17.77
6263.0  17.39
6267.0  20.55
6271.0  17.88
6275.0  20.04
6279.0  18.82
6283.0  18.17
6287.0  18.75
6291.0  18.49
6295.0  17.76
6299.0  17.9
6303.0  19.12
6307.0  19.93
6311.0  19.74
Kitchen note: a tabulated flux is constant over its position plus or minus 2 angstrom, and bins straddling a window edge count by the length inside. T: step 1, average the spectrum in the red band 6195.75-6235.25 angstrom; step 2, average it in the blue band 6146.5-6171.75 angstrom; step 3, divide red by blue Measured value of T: 1.0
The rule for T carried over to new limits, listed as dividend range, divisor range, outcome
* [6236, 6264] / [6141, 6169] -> 0.97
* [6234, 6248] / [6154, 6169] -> 1.05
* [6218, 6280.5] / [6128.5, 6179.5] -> 0.99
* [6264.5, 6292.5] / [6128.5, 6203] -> 1.03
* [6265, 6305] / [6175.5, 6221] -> 1.02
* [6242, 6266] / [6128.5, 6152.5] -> 0.94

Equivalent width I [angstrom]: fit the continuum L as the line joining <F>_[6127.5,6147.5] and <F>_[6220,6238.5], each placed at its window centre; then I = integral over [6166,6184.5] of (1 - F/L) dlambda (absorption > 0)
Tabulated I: 0.4 angstrom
